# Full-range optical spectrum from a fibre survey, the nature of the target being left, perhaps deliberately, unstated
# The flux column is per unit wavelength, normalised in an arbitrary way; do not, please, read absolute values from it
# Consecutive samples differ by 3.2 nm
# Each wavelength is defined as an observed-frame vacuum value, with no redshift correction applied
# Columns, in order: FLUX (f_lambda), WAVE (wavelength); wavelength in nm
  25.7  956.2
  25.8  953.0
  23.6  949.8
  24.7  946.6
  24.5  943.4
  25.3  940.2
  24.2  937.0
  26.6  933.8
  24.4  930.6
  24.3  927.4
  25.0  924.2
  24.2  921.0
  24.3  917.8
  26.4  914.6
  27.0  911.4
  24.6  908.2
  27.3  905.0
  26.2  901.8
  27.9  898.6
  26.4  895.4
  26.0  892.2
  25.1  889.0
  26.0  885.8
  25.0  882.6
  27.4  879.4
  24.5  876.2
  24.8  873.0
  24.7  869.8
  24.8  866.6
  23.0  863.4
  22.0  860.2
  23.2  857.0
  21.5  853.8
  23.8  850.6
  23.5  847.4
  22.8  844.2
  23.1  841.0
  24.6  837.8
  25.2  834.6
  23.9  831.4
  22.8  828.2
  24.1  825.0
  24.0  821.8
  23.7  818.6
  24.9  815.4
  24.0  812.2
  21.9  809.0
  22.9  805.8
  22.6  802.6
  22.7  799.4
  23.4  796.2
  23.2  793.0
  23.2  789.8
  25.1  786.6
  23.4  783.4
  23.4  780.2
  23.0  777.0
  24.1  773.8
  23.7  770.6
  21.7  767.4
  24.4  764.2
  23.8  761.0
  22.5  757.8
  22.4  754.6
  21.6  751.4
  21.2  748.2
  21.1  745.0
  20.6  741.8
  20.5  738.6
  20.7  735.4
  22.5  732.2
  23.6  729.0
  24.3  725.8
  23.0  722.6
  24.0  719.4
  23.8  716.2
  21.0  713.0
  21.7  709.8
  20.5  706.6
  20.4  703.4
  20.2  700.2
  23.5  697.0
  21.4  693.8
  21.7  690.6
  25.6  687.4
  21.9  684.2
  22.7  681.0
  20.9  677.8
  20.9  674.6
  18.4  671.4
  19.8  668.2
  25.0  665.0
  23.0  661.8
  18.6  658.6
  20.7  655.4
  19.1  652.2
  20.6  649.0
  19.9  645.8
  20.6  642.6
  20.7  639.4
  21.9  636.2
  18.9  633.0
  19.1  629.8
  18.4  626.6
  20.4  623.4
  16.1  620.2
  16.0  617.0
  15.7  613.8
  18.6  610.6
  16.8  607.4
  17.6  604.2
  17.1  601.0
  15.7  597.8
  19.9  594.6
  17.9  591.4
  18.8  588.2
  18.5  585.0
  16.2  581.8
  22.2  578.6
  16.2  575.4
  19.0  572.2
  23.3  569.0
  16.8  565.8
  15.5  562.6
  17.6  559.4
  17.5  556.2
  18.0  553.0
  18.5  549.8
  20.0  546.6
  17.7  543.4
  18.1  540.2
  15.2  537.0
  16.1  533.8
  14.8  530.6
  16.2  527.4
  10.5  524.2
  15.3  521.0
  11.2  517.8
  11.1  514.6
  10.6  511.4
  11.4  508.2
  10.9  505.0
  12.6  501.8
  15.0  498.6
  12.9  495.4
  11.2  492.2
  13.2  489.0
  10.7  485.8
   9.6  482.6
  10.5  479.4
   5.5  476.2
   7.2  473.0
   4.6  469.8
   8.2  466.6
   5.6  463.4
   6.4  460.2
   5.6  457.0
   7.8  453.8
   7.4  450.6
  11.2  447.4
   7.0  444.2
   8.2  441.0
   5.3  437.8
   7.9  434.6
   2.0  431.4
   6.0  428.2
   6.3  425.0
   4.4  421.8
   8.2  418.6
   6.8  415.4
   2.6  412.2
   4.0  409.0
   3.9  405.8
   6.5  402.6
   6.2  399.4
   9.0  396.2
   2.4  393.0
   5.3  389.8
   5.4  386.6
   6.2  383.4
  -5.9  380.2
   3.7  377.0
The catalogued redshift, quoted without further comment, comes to 0.20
